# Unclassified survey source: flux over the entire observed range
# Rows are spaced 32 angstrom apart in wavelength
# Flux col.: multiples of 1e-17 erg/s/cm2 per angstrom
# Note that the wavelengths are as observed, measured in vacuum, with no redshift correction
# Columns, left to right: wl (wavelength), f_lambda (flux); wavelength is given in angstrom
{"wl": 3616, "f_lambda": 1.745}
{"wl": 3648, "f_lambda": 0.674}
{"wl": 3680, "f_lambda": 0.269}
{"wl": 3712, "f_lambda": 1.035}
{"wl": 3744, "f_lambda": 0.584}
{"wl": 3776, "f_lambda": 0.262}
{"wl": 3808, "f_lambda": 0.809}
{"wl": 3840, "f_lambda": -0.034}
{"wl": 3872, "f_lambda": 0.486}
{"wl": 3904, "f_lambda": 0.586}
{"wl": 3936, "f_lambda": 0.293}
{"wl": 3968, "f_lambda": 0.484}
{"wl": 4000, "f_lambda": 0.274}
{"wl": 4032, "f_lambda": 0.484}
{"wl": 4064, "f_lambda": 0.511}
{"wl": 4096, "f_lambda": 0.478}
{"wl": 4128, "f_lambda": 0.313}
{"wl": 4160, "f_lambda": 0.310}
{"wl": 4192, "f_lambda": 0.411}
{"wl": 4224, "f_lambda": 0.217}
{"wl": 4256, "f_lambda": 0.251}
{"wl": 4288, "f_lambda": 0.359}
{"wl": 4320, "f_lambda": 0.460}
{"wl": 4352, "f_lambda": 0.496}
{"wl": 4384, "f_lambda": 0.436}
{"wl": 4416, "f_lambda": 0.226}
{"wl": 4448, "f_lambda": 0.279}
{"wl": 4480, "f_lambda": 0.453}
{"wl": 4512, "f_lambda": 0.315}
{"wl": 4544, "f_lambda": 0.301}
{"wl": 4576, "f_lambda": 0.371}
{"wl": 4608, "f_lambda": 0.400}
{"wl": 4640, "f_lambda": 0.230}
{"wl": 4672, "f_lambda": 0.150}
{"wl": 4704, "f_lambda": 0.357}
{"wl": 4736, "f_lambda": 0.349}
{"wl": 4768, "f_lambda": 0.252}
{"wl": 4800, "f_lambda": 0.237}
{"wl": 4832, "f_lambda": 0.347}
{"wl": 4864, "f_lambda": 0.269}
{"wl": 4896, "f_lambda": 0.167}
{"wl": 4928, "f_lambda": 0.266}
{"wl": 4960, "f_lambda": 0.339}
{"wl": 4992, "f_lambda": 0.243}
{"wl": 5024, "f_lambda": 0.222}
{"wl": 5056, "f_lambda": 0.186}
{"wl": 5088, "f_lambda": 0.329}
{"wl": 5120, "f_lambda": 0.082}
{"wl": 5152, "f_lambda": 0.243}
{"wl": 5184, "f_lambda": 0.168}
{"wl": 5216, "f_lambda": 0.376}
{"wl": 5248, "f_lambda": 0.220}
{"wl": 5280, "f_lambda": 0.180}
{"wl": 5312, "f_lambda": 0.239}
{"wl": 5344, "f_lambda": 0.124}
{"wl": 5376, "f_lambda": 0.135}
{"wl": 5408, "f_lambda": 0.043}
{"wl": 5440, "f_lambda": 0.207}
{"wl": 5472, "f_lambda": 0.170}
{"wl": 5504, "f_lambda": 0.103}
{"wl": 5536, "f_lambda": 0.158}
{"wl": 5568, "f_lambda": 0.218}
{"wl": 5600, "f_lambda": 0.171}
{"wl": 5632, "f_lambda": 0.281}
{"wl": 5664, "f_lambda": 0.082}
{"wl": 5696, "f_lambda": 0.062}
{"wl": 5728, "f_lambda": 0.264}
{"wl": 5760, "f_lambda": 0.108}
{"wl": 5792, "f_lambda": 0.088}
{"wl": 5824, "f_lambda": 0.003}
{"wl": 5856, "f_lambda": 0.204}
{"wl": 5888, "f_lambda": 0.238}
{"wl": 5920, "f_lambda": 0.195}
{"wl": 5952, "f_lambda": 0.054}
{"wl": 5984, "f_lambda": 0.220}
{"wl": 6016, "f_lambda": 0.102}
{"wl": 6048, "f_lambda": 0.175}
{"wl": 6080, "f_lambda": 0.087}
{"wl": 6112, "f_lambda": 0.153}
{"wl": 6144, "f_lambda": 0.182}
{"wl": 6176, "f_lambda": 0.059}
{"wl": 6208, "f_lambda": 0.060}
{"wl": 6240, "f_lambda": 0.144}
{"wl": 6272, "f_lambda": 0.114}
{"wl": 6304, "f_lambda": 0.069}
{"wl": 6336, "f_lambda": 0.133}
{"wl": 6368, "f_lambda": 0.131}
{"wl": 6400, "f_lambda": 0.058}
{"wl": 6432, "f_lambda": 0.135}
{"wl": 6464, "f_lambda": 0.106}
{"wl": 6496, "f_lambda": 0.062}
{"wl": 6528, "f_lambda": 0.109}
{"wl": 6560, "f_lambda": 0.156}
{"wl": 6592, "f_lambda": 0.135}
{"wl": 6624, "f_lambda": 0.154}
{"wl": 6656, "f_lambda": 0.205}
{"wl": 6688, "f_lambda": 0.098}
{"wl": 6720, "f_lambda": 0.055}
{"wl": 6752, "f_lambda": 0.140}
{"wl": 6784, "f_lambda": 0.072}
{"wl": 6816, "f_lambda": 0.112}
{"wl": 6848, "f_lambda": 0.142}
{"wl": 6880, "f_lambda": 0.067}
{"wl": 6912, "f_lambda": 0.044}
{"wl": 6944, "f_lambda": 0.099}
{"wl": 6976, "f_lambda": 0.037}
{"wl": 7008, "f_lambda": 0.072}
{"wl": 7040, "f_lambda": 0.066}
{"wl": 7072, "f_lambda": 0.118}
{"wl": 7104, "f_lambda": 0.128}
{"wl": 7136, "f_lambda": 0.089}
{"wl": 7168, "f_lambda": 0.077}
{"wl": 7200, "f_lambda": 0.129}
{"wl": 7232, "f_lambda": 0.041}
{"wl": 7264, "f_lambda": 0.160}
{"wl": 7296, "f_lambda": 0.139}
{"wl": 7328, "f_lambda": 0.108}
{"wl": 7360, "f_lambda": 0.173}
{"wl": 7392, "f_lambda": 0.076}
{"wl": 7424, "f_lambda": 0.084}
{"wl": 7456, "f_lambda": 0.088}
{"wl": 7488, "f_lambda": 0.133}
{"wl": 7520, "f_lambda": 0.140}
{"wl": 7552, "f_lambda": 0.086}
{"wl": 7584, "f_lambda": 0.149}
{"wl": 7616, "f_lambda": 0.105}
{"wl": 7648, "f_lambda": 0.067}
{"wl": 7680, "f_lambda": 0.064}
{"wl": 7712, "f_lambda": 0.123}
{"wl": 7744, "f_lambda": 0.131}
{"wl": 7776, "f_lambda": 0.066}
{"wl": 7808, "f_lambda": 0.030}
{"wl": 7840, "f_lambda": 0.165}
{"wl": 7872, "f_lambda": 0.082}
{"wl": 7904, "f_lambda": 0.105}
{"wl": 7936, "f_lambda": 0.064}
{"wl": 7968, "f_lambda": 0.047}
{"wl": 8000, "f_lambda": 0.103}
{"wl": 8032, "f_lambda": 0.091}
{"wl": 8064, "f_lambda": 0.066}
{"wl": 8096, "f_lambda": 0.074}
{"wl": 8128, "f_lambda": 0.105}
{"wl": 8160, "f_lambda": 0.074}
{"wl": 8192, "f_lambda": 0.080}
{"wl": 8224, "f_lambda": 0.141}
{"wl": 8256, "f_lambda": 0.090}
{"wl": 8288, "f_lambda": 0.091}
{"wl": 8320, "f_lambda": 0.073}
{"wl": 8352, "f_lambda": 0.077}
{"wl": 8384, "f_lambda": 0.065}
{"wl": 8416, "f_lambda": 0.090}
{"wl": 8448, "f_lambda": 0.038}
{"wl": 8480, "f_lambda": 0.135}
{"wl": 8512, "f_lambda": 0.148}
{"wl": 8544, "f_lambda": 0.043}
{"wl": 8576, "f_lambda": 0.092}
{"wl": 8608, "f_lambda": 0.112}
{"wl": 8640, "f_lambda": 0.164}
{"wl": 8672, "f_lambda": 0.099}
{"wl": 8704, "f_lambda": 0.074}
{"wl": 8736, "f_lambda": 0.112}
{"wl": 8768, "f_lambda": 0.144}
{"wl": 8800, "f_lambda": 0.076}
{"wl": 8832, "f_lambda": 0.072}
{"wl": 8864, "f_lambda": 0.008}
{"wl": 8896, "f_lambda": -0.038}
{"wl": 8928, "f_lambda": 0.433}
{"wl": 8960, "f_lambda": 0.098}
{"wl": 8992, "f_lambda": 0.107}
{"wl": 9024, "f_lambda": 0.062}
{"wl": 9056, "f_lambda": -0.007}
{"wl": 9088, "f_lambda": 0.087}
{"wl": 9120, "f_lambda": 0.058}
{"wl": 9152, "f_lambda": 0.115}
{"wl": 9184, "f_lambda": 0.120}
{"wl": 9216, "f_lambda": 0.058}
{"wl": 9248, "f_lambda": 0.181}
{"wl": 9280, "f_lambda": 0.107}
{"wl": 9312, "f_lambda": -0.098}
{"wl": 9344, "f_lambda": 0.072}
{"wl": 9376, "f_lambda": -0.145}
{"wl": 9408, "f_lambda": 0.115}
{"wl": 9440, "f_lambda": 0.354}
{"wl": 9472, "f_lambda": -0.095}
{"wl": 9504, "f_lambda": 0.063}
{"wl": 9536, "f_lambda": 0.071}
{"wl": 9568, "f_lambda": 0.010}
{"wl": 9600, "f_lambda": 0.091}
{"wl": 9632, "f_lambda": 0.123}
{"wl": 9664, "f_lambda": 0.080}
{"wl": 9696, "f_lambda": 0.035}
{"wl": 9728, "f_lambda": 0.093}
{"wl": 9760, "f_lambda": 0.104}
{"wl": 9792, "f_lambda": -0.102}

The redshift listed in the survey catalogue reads 1.392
